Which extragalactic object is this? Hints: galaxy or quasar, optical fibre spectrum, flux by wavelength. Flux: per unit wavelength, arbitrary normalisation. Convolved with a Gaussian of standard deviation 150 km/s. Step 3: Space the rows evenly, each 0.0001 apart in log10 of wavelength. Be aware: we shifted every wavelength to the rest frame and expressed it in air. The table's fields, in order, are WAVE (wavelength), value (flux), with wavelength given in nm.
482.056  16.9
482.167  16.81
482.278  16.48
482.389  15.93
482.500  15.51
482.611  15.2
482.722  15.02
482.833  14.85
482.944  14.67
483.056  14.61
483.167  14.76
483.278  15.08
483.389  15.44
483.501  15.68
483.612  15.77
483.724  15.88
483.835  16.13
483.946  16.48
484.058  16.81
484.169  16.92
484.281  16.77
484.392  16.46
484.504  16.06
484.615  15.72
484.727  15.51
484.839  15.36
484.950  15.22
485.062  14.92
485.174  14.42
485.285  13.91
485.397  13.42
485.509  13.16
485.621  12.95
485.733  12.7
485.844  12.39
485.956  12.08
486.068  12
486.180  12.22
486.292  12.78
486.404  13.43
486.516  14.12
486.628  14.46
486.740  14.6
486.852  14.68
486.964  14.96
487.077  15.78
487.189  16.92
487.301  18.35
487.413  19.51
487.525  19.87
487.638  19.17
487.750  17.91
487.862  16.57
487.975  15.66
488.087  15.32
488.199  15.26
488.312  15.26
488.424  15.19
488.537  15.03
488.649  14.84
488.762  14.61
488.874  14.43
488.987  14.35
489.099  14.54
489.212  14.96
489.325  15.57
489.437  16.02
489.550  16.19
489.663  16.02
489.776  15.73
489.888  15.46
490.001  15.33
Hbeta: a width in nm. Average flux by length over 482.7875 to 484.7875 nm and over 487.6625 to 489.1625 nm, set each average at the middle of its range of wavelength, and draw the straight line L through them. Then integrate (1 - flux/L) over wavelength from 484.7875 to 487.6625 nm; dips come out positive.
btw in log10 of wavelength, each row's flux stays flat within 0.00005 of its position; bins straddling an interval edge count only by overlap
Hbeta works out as 0.16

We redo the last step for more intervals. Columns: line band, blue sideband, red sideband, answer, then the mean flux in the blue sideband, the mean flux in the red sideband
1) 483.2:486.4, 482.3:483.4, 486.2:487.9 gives 0.180 nm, 15.1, 16.1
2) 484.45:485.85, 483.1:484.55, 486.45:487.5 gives 0.146 nm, 16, 16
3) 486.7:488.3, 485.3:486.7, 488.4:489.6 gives -0.308 nm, 13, 15.1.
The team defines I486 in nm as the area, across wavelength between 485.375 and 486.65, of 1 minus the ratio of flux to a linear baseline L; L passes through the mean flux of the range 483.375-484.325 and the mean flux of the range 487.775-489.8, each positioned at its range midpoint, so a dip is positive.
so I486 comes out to 0.23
